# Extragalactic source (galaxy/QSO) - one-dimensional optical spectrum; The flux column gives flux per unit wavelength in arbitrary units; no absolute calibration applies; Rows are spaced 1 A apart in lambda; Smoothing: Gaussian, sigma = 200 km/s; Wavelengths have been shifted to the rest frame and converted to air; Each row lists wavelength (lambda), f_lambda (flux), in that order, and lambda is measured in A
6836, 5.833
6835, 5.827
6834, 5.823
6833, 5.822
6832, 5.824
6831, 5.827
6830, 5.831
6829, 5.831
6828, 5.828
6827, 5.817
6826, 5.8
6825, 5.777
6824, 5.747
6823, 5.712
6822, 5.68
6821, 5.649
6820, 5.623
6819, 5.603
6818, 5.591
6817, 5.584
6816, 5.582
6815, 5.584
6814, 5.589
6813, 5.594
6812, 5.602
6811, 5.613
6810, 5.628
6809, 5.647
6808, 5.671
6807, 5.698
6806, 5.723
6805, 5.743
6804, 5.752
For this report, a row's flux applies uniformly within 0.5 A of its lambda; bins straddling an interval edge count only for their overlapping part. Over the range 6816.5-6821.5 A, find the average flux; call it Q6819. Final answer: 5.61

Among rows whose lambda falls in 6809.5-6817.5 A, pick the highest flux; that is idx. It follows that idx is 5.628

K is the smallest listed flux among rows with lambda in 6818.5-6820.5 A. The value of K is 5.603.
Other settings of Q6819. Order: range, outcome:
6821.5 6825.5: 5.73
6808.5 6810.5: 5.64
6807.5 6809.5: 5.66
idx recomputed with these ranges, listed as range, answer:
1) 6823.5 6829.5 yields 5.831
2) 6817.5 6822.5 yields 5.68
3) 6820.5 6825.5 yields 5.777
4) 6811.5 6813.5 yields 5.602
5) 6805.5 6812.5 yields 5.723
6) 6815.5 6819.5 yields 5.603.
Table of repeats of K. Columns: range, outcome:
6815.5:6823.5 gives 5.582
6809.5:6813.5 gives 5.594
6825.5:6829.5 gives 5.8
